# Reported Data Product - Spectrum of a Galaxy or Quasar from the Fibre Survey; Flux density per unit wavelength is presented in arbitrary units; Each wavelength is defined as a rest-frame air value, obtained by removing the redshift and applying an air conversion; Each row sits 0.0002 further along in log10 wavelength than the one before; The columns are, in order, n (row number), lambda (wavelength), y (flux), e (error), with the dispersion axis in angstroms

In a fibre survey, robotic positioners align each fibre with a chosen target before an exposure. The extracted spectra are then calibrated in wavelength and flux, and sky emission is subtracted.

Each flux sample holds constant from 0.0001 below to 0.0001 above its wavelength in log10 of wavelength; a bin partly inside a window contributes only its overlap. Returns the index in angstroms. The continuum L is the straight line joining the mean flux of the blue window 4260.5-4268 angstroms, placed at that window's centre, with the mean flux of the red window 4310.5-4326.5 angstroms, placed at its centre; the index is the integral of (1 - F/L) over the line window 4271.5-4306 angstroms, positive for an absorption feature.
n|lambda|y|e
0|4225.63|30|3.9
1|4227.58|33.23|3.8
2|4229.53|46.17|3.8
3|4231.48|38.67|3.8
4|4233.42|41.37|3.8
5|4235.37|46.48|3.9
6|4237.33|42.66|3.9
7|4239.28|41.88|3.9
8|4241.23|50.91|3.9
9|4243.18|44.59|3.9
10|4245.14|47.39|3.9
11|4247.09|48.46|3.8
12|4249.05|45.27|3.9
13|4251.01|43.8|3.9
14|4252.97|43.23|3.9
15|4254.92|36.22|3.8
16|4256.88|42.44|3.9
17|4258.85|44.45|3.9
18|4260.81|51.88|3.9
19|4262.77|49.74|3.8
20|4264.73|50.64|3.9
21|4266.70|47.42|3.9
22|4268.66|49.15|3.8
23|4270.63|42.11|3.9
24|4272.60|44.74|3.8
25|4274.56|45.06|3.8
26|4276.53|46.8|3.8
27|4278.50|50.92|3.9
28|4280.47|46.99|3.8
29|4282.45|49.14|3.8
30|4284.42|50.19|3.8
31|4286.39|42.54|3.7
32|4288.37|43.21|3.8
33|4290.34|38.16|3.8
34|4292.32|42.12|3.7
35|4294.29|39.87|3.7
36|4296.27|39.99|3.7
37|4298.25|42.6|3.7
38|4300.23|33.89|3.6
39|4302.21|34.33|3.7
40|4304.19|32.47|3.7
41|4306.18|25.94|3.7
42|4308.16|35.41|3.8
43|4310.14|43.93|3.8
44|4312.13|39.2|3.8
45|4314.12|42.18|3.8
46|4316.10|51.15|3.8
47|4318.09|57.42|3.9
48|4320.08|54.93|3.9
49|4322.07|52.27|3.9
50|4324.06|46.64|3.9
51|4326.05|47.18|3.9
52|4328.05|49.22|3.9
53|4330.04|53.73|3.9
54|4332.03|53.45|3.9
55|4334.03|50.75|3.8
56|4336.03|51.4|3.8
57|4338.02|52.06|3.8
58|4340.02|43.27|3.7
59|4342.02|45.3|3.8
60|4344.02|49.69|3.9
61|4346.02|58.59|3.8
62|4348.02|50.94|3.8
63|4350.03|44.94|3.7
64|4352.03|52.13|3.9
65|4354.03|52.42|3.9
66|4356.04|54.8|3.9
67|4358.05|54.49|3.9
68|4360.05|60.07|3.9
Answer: 5.0 angstroms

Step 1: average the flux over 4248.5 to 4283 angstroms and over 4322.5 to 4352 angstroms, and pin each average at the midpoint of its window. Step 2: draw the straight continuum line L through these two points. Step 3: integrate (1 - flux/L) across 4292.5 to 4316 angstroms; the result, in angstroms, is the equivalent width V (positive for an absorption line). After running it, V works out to 5.0 angstroms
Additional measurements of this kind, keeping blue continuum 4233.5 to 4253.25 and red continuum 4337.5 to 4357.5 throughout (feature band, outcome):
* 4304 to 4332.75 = 1.8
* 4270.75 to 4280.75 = 0.1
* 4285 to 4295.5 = 1.4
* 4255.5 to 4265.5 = -0.2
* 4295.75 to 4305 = 2.2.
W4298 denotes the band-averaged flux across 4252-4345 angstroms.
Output 45.2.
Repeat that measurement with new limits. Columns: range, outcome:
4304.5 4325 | 44.5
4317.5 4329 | 51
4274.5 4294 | 45.3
